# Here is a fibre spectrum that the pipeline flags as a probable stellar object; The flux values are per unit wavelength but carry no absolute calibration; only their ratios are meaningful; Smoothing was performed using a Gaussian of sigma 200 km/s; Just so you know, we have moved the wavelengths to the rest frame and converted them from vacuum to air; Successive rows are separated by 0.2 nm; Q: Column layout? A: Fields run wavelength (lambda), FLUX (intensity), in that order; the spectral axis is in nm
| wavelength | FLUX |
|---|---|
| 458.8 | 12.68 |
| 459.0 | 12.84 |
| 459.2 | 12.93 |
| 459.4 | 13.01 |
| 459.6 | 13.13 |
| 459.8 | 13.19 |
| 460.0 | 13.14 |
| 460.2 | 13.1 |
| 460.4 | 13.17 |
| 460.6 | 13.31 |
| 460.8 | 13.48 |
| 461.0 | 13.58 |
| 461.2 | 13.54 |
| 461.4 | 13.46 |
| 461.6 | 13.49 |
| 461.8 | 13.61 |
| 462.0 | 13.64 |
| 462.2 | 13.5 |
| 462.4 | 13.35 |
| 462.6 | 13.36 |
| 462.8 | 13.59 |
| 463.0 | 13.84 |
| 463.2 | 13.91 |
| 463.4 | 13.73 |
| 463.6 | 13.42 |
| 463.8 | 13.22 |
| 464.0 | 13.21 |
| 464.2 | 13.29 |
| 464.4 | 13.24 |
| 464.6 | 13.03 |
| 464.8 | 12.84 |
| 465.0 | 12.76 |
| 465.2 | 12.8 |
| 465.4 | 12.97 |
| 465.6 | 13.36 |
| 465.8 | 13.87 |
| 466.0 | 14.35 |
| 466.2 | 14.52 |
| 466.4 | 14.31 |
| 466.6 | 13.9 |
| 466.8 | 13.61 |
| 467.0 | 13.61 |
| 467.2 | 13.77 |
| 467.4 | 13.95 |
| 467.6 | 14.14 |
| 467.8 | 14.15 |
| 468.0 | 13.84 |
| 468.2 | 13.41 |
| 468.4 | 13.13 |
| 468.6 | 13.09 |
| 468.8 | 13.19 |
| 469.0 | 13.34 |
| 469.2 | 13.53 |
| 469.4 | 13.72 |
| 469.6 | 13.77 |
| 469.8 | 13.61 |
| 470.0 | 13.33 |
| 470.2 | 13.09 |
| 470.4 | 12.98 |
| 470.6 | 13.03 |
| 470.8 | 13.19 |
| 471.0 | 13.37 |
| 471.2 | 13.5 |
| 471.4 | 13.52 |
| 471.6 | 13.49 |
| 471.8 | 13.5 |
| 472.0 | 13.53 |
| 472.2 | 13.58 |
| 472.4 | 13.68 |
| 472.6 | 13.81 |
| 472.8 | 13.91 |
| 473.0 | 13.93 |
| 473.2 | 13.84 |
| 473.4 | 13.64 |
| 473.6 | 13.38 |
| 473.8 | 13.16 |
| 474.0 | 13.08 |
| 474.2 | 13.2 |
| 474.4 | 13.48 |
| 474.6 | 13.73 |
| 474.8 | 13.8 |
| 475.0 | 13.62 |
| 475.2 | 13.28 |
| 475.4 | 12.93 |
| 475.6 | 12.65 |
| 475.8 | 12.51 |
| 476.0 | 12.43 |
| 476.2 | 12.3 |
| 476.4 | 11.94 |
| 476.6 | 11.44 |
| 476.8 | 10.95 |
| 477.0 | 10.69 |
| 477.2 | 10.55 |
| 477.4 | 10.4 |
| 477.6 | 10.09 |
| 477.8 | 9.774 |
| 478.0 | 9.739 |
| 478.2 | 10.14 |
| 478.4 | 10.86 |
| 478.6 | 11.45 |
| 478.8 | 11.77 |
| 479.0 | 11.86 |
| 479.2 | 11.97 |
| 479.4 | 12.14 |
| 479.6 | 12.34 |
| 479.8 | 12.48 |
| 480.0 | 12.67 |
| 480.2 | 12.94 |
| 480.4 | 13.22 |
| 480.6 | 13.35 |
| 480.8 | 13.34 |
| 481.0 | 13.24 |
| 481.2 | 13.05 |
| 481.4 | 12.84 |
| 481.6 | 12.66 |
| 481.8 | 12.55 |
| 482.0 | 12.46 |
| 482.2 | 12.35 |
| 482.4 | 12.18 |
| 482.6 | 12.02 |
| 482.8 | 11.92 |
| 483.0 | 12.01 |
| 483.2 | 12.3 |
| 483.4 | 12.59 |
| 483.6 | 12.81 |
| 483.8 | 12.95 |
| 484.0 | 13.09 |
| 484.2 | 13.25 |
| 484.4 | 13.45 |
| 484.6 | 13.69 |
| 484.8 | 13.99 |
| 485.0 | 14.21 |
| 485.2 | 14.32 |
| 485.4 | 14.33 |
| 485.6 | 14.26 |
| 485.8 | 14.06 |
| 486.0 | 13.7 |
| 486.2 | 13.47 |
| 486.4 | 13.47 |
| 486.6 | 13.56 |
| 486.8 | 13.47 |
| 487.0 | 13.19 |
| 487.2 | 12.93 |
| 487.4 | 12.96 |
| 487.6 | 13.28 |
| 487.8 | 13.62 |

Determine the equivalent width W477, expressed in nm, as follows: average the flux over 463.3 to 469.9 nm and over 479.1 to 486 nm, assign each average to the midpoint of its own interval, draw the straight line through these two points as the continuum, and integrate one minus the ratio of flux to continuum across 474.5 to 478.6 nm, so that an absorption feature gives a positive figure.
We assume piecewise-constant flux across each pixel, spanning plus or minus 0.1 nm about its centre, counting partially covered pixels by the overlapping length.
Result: 0.47 nm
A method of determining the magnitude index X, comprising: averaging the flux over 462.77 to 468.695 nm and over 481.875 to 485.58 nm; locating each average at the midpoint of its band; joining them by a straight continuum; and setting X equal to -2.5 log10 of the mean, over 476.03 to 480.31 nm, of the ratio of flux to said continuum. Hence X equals 0.16 mag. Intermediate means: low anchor 13.6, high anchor 13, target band 11.4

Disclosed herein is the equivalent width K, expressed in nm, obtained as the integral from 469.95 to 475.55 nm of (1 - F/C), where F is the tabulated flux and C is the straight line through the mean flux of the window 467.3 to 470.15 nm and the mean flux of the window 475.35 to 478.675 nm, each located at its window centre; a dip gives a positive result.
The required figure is -0.47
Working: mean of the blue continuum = 13.6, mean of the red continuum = 11.2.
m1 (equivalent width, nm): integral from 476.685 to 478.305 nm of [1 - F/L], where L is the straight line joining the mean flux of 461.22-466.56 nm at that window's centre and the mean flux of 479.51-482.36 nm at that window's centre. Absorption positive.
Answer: 0.33 nm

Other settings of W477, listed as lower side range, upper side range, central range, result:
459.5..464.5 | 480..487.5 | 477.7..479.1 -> 0.255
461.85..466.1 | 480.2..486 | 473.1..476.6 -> 0.042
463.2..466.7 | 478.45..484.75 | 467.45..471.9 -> -0.077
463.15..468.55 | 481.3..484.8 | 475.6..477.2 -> 0.159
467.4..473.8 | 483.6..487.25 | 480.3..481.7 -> 0.051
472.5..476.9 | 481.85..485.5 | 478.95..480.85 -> 0.056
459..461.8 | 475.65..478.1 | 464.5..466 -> -0.065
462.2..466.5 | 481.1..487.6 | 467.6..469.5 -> -0.017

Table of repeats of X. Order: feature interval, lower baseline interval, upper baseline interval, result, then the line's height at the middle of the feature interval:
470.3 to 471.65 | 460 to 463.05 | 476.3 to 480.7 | -0.08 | 12.4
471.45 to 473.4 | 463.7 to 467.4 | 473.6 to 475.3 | -0.02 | 13.4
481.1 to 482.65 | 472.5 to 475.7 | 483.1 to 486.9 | 0.08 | 13.5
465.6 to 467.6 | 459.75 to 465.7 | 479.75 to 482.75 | -0.06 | 13.2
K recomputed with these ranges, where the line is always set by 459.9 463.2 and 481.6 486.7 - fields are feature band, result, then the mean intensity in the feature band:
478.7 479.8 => 0.10 nm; 12.1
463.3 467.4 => -0.03 nm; 13.5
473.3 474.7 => -0.01 nm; 13.4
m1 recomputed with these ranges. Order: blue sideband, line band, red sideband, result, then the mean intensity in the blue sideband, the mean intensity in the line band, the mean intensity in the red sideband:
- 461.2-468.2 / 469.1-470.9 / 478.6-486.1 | 0.00 nm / 13.6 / 13.4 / 12.9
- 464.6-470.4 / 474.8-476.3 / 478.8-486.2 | 0.04 nm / 13.6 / 12.9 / 13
